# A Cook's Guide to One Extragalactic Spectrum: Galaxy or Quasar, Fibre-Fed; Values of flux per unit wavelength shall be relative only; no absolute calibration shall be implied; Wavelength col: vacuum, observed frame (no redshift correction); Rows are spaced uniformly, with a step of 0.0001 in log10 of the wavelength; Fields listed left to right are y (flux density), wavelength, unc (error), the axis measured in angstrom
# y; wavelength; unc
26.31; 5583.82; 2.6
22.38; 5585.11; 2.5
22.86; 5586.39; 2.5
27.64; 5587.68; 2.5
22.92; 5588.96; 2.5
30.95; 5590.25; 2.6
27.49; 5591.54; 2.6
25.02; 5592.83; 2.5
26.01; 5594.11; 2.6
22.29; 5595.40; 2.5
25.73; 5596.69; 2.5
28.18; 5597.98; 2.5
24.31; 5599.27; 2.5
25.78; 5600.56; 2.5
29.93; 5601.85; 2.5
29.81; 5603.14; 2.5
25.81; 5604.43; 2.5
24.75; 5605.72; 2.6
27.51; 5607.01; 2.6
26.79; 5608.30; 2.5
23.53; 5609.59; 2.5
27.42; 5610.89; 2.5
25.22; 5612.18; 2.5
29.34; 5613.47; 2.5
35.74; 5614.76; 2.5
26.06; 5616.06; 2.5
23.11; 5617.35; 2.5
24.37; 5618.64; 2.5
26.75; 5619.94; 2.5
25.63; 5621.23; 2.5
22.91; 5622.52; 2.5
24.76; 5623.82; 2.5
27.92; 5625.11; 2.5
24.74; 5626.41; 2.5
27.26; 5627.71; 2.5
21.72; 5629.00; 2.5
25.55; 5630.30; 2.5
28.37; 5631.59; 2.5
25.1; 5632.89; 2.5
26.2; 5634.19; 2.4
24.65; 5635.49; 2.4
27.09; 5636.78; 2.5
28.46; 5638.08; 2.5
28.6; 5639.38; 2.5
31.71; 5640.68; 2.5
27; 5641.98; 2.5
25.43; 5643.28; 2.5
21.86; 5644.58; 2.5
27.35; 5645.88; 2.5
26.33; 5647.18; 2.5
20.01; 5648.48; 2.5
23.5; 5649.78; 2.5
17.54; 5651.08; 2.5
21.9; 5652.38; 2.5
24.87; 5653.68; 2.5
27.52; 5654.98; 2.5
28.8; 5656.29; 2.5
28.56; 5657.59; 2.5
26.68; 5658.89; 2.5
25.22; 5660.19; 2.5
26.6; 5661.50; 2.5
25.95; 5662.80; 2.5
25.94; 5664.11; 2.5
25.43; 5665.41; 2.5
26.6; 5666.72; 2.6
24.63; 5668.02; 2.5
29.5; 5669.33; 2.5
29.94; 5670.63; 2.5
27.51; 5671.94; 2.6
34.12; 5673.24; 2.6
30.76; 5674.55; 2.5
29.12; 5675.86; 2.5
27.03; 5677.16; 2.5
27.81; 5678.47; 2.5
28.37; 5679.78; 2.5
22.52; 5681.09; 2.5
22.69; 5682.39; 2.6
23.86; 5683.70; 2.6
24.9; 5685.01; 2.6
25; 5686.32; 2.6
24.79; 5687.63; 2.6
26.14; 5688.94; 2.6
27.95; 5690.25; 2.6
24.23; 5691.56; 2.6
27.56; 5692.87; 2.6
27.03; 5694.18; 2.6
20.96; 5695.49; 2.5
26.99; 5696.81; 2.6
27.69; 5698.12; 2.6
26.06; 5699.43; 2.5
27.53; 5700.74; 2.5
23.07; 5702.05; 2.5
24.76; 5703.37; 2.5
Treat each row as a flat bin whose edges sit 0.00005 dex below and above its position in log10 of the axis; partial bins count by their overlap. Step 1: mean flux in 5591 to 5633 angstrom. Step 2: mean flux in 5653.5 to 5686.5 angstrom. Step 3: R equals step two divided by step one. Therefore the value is 1.03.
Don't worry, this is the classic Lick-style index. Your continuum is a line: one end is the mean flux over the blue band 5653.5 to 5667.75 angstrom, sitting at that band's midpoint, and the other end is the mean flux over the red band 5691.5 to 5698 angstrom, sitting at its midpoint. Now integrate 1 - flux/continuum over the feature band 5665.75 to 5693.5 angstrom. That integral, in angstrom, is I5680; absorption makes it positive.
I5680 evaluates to -0.9 angstrom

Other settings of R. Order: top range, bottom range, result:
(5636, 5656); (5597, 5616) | 0.93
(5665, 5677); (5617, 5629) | 1.14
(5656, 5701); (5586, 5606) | 1.01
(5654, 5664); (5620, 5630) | 1.07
